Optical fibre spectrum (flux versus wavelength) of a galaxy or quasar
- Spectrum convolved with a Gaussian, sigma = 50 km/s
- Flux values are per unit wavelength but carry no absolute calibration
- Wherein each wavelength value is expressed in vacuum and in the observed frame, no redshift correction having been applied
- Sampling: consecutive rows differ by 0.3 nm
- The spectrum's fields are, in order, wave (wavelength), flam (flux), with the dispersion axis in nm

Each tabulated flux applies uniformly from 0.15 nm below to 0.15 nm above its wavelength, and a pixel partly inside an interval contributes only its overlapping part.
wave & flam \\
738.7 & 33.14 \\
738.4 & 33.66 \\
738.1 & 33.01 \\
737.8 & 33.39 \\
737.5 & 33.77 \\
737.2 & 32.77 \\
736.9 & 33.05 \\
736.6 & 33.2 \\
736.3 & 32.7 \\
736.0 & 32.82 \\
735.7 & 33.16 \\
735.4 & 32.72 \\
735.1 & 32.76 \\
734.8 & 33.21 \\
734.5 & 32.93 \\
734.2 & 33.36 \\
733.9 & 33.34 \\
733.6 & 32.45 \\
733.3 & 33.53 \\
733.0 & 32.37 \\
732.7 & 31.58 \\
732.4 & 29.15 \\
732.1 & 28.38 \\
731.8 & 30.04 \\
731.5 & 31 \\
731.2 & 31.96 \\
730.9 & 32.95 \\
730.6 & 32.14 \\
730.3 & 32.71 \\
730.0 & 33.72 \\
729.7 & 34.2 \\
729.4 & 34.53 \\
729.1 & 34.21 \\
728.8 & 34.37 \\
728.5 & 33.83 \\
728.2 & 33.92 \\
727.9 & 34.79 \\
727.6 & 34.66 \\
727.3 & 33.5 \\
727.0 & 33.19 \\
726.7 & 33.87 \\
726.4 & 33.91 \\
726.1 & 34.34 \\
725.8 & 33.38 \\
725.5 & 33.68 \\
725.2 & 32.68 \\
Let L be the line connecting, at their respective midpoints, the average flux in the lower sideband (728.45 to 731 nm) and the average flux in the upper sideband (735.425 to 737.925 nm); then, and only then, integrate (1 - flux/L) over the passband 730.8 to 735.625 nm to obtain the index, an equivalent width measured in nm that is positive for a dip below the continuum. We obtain 0.20 nm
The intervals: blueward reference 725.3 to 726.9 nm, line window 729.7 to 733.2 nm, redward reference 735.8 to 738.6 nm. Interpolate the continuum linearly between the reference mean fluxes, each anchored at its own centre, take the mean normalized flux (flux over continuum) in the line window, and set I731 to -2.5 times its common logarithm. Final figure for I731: 0.06 mag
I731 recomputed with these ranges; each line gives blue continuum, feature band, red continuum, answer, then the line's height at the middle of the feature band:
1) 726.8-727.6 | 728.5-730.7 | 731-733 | -0.05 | 32.1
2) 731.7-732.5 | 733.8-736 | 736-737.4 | -0.05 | 31.5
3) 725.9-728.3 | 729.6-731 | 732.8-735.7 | 0.01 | 33.5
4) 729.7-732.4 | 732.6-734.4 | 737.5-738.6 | -0.02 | 32.2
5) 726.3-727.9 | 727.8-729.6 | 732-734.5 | -0.03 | 33.4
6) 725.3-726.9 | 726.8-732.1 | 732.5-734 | 0.00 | 33.2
